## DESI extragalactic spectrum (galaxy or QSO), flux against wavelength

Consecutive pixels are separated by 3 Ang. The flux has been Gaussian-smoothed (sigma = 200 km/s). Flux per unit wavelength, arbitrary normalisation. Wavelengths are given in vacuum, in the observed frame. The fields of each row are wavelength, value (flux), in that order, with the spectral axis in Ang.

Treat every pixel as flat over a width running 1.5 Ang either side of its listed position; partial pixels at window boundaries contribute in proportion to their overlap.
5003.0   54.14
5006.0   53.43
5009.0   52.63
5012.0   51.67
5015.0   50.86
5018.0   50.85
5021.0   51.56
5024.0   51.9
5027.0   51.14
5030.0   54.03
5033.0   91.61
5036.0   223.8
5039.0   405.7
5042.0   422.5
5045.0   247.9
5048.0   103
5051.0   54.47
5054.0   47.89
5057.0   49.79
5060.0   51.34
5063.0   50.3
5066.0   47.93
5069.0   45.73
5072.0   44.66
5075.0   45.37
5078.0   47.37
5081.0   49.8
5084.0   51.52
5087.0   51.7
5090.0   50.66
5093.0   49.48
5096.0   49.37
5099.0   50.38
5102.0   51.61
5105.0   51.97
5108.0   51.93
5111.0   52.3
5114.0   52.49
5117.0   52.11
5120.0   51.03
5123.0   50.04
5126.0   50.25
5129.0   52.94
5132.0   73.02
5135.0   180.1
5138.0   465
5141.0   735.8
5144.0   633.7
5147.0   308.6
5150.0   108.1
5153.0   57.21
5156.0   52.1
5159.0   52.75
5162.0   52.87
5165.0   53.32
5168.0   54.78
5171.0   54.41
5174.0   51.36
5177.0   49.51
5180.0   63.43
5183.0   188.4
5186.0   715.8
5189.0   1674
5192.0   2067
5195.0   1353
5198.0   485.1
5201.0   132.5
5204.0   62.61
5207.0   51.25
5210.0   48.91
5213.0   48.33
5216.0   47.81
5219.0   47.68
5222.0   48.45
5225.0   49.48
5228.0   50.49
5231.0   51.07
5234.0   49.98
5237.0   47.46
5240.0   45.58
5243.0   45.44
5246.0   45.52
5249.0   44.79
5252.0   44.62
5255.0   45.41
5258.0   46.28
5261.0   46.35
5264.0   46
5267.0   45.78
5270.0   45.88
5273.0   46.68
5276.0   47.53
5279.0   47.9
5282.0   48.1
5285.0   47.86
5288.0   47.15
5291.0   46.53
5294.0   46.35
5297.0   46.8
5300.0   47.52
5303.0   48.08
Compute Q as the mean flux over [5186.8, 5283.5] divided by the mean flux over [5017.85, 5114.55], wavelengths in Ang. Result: 2.55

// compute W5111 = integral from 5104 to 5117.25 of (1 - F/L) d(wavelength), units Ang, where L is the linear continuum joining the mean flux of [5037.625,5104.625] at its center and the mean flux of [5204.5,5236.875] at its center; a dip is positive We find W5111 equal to 4.8 Ang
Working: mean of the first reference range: 92.7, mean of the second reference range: 49.7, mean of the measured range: 52.2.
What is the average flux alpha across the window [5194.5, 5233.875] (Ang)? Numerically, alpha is 156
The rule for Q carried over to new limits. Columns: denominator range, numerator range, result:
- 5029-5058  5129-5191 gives 1.67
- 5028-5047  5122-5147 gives 1.23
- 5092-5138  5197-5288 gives 0.84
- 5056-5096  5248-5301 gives 0.95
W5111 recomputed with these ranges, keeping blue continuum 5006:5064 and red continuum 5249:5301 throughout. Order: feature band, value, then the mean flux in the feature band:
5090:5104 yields 6.6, 50.3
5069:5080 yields 6.0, 46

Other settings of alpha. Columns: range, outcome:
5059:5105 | 49.2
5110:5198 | 329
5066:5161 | 118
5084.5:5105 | 50.7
